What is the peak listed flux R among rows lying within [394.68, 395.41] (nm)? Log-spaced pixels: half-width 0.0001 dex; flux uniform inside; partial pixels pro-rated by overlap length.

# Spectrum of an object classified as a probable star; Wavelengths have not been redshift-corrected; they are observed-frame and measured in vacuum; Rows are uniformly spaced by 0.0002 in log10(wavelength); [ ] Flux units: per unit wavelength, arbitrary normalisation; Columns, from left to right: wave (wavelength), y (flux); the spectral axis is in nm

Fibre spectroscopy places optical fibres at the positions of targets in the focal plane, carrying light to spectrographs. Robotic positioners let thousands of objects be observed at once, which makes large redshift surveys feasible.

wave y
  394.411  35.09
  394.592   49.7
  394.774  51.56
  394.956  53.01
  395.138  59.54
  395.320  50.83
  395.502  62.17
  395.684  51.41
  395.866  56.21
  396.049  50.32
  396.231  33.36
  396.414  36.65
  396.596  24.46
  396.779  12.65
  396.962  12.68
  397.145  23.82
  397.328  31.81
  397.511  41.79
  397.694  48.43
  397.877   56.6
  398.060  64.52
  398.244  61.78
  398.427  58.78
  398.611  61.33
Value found 59.54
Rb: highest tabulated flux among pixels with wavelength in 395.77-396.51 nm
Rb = 56.21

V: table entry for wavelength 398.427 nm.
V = 58.78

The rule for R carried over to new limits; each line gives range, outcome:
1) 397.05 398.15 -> 64.52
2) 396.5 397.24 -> 24.46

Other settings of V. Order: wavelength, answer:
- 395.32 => 50.83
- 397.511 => 41.79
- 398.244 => 61.78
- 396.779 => 12.65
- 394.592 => 49.7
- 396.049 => 50.32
